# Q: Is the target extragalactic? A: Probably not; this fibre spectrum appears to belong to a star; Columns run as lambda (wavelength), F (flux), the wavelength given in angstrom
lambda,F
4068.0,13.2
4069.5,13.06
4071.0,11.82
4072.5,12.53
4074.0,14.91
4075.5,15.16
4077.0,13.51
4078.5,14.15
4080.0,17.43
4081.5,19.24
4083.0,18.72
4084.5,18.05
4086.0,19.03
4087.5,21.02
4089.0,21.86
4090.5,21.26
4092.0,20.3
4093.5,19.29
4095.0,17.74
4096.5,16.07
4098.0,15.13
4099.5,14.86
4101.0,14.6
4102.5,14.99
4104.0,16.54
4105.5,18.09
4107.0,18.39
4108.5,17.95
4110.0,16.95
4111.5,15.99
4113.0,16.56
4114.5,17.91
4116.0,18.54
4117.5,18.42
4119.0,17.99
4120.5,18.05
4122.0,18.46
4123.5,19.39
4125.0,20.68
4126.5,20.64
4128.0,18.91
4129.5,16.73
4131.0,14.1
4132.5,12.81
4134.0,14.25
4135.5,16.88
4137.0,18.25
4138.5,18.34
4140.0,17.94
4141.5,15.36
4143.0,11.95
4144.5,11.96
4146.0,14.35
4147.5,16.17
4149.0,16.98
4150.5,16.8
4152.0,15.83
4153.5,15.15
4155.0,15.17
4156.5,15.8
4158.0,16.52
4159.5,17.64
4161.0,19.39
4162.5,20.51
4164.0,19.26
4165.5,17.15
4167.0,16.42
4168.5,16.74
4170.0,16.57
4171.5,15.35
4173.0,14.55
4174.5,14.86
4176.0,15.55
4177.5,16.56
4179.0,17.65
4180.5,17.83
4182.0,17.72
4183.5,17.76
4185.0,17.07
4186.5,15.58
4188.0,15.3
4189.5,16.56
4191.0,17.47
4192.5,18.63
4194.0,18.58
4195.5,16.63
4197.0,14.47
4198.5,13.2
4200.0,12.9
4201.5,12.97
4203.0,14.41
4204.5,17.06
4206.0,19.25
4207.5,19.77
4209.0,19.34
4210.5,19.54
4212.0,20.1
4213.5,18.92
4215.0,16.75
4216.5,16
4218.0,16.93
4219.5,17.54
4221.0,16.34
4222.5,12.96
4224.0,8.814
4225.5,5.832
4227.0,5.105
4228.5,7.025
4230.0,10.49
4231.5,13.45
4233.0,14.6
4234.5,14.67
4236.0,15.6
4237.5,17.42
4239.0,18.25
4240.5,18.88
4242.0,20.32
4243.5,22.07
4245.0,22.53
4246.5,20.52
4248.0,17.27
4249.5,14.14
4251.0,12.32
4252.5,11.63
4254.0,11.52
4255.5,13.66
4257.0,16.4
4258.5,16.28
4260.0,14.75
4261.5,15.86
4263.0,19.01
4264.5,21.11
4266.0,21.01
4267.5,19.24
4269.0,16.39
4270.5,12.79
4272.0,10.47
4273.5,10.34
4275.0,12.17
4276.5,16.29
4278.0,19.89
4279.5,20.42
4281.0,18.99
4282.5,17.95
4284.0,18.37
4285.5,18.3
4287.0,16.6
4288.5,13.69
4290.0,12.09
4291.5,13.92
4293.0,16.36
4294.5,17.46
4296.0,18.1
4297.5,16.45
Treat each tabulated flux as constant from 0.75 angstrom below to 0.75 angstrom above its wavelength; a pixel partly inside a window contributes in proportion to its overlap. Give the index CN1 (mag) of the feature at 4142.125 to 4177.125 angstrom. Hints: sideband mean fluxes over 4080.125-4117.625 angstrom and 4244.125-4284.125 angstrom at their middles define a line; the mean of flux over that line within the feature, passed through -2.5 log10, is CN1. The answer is 0.08 mag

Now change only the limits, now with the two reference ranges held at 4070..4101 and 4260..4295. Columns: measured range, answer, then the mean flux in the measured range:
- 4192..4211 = 0.00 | 16.6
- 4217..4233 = 0.38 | 11.7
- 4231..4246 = -0.09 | 17.9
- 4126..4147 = 0.07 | 15.8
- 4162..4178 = 0.01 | 16.6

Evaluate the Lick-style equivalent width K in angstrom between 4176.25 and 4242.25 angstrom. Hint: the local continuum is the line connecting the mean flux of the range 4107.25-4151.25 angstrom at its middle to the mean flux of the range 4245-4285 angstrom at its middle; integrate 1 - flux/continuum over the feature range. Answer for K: 3.3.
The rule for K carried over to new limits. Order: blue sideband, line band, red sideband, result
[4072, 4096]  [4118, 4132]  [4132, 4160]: -1.55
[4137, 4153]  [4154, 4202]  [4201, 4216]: 0.75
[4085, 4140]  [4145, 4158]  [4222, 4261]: 0.76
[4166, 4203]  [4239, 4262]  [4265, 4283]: -0.44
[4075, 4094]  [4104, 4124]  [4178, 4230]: -0.13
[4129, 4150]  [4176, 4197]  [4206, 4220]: 0.35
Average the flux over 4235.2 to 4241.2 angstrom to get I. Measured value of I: 17.5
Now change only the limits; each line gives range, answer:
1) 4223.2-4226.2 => 7.44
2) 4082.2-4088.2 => 19.2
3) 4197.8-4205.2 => 14.1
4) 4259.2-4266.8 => 18.3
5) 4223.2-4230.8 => 7.53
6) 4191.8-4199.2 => 16.3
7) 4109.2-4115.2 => 16.9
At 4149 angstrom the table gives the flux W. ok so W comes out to 16.98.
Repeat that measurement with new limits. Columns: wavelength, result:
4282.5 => 17.95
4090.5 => 21.26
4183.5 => 17.76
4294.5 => 17.46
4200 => 12.9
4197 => 14.47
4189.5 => 16.56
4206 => 19.25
